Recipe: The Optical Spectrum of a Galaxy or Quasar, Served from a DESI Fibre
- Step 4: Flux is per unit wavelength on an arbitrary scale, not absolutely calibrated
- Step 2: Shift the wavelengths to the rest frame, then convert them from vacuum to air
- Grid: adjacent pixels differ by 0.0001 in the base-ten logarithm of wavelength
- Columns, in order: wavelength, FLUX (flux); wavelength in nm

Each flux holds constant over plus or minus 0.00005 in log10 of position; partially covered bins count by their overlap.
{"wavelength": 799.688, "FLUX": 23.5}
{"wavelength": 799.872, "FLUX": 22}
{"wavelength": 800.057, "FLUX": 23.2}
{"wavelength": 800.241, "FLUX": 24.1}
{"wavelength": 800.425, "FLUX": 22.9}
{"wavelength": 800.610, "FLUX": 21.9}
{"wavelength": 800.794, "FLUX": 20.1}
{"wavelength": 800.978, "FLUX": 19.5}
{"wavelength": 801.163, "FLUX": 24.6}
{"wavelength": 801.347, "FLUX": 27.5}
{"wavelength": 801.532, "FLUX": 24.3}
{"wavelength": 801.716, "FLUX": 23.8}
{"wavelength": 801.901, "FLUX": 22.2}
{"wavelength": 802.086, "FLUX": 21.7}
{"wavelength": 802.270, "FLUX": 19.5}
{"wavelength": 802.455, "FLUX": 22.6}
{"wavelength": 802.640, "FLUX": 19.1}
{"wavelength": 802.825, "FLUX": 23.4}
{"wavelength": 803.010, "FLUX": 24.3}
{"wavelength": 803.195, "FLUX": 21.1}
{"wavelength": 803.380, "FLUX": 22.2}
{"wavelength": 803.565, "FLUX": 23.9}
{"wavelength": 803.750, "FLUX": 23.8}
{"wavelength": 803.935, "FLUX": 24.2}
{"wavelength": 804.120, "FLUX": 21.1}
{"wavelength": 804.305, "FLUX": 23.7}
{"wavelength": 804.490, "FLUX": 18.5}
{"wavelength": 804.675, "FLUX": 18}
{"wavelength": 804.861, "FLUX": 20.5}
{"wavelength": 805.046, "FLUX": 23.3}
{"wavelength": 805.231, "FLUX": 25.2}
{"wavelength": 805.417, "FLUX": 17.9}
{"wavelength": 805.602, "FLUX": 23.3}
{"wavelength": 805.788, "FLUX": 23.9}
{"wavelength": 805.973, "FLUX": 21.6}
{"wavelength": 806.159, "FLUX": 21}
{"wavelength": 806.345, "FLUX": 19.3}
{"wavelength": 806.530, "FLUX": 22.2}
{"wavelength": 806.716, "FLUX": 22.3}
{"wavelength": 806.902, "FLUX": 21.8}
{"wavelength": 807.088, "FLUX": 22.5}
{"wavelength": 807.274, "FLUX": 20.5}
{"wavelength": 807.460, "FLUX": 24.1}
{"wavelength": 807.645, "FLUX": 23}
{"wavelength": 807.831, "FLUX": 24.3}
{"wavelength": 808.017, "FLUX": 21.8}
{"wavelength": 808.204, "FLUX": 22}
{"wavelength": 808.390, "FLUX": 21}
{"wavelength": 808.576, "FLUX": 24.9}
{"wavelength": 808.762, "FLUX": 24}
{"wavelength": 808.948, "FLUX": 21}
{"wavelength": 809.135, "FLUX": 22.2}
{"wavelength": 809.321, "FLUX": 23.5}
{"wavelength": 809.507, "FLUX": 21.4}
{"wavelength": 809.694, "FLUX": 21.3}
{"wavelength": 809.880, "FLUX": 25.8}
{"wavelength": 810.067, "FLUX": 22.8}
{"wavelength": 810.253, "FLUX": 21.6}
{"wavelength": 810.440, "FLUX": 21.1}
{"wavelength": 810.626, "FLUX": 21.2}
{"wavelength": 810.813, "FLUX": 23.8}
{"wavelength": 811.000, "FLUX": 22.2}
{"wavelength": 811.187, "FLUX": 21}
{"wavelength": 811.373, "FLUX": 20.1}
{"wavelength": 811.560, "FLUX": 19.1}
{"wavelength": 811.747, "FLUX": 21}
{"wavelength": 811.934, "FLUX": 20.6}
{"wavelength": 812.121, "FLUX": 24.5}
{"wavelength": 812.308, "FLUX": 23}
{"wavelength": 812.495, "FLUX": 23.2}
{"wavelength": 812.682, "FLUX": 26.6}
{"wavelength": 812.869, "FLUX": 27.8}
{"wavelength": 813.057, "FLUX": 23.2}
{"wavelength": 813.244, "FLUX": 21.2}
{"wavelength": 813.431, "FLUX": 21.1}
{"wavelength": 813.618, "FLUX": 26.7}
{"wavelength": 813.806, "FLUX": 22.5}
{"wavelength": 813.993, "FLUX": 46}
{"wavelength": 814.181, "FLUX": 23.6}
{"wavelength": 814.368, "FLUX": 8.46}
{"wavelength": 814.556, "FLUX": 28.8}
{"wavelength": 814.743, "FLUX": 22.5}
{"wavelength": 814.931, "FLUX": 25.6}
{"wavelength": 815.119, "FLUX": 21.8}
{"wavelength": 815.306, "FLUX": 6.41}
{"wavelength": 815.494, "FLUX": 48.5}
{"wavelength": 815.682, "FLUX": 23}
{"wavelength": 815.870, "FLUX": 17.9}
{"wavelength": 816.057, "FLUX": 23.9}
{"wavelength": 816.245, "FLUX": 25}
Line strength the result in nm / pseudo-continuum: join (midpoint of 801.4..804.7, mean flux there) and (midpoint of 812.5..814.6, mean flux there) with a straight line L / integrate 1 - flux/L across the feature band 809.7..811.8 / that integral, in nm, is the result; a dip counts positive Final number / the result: 0.21 nm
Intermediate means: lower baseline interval 22.2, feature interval 21.8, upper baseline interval 24.9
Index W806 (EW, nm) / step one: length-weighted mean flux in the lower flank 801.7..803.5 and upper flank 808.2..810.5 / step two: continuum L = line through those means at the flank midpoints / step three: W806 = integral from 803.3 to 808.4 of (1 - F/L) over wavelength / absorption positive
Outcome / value 0.04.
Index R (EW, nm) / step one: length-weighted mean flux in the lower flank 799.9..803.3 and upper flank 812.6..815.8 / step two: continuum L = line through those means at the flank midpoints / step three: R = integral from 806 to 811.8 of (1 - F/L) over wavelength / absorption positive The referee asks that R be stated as 0.44 nm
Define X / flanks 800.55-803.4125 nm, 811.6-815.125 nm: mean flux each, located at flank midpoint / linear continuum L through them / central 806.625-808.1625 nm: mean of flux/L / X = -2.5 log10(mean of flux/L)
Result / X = 0.03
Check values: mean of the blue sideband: 22.4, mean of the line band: 22.5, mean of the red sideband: 24.1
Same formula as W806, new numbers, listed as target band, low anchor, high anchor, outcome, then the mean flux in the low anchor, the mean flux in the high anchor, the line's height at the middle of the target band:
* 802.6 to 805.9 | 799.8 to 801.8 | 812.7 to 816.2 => 0.18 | 23.1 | 24.4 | 23.4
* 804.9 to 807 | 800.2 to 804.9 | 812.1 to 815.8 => 0.09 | 22.2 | 24.7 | 23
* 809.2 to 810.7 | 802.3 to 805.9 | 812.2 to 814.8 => 0.08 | 22.1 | 24.6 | 23.7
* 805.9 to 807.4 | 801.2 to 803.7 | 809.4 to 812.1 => 0.05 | 22.8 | 21.7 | 22.3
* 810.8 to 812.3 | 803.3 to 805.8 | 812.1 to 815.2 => 0.15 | 22.1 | 24.5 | 23.9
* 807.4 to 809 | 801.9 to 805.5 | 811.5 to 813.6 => -0.03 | 21.8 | 23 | 22.4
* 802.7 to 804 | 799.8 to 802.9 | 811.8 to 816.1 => -0.02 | 22.5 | 24.2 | 22.8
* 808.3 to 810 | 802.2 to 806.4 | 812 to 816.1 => 0.02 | 21.8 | 24.4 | 23.1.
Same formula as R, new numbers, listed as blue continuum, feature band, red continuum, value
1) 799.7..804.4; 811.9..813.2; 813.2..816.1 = -0.01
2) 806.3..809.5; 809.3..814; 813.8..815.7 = 0.18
